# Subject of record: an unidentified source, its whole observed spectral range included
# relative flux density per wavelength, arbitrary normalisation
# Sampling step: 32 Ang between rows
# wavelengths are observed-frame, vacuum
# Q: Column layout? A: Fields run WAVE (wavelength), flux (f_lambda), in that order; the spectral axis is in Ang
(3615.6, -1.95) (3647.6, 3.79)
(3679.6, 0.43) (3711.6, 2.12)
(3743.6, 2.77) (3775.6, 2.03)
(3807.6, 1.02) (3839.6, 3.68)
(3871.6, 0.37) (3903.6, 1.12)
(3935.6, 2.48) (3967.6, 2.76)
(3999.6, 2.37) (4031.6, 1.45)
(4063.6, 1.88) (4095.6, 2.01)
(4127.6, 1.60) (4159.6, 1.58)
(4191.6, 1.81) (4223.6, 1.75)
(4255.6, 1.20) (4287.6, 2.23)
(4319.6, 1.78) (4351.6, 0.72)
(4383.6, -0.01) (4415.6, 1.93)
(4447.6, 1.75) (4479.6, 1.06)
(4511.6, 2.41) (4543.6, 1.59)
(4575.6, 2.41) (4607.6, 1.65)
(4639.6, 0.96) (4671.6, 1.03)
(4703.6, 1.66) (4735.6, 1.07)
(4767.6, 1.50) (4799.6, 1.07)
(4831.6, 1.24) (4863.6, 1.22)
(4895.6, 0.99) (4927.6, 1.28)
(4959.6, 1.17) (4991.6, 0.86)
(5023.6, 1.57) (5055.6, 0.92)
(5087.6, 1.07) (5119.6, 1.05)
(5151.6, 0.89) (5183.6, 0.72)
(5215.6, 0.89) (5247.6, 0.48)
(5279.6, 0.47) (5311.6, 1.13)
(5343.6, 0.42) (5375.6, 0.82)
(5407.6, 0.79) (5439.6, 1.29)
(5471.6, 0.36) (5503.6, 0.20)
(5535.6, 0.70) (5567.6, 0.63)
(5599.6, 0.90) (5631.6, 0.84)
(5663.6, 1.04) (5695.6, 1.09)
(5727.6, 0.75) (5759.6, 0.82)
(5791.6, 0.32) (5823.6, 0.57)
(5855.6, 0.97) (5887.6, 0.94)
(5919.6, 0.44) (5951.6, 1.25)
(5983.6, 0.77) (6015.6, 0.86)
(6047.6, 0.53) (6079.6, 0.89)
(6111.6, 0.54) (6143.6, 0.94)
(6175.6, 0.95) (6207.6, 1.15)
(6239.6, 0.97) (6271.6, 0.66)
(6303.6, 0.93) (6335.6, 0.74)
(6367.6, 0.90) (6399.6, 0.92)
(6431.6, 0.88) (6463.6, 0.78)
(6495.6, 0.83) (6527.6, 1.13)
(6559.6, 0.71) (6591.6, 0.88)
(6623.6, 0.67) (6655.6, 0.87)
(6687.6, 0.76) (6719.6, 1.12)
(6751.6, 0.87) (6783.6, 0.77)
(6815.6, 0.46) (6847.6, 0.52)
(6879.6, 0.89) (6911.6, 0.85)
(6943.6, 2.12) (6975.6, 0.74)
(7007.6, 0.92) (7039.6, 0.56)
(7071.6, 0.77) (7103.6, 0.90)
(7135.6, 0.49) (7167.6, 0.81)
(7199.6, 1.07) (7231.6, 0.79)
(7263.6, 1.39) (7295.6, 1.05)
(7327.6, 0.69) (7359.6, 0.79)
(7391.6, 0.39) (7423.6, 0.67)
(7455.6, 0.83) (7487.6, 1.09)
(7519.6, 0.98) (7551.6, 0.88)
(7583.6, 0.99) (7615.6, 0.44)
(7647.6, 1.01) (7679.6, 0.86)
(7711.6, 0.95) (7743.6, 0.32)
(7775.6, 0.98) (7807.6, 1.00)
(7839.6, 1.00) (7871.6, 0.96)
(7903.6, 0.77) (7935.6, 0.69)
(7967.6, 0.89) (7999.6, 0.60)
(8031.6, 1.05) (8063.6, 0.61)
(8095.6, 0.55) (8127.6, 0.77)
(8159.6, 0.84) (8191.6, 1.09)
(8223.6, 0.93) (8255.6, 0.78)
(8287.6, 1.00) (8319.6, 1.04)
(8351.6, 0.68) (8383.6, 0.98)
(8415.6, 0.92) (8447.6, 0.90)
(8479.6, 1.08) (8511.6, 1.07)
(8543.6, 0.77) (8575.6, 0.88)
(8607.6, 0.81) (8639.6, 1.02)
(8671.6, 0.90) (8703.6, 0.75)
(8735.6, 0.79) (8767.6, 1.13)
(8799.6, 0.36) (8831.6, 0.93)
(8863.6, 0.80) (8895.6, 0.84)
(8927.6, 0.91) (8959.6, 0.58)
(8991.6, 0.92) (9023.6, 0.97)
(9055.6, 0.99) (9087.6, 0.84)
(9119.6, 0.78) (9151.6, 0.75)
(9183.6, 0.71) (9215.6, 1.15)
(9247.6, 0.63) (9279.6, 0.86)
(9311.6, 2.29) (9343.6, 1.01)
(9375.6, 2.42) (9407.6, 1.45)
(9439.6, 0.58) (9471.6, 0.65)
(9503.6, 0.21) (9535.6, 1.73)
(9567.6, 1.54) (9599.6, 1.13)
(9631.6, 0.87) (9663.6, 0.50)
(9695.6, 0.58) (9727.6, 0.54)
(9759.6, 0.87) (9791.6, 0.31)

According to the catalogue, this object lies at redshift 0.86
